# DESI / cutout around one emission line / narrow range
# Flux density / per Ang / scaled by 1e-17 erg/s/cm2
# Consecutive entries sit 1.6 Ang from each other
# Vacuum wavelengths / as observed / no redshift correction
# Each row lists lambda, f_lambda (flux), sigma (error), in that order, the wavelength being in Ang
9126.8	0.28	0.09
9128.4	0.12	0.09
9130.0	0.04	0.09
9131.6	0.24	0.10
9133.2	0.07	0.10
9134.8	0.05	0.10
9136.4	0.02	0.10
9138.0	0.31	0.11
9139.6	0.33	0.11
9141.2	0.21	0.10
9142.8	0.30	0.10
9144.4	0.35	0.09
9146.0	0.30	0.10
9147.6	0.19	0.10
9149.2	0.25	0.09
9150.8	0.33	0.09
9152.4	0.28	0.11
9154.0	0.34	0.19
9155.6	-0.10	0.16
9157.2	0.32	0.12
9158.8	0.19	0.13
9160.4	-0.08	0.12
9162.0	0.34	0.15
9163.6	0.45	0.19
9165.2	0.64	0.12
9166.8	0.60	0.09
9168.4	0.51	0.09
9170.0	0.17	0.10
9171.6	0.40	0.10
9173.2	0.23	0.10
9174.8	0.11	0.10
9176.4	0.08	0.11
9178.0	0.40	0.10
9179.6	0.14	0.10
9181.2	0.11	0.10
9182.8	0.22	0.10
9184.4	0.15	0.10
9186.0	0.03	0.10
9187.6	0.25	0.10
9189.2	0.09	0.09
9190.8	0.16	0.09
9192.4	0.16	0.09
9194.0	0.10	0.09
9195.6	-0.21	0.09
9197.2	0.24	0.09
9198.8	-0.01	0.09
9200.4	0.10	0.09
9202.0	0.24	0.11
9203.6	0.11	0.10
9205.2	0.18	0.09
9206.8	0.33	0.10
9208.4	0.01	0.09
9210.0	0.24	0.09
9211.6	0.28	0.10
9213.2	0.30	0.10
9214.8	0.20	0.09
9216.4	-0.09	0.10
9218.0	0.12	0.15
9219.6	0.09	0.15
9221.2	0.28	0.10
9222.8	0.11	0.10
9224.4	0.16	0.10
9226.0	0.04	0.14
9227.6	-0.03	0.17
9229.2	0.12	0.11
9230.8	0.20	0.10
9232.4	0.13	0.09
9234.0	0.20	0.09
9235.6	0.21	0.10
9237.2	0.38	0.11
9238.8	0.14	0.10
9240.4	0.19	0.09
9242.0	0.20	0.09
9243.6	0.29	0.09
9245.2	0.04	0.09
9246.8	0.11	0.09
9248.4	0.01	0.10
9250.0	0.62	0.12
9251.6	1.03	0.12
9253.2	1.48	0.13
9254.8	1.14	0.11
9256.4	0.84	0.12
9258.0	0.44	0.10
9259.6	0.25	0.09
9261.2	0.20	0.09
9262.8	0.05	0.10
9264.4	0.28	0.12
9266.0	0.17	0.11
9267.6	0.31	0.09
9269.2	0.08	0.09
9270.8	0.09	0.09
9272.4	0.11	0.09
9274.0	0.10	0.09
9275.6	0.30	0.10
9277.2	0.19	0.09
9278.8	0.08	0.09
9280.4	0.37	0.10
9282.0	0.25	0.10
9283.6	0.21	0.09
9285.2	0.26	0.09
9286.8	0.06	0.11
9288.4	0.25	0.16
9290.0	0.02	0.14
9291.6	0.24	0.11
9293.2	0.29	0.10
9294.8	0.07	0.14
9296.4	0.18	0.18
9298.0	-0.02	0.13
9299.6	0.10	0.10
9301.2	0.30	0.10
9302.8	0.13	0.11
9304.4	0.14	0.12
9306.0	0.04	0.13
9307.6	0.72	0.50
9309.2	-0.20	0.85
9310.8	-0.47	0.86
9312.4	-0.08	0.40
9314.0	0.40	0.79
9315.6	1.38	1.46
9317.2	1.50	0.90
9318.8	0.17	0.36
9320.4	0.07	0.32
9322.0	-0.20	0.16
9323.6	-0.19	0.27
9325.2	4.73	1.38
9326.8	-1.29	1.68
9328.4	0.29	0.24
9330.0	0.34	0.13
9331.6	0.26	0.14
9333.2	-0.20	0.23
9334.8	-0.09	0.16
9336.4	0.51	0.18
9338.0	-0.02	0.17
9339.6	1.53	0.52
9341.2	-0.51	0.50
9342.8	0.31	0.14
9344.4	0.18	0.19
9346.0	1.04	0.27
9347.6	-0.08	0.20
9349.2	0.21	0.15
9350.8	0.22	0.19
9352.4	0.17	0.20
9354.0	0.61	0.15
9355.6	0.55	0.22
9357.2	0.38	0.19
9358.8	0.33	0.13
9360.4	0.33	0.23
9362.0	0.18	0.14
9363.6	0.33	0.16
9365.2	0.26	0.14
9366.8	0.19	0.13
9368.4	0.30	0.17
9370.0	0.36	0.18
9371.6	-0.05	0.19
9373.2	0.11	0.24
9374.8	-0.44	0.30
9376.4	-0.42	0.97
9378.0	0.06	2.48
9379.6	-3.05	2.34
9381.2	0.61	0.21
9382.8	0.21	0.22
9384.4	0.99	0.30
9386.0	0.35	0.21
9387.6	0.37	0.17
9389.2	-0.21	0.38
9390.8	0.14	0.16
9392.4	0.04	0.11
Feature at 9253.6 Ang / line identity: [O III] 5007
